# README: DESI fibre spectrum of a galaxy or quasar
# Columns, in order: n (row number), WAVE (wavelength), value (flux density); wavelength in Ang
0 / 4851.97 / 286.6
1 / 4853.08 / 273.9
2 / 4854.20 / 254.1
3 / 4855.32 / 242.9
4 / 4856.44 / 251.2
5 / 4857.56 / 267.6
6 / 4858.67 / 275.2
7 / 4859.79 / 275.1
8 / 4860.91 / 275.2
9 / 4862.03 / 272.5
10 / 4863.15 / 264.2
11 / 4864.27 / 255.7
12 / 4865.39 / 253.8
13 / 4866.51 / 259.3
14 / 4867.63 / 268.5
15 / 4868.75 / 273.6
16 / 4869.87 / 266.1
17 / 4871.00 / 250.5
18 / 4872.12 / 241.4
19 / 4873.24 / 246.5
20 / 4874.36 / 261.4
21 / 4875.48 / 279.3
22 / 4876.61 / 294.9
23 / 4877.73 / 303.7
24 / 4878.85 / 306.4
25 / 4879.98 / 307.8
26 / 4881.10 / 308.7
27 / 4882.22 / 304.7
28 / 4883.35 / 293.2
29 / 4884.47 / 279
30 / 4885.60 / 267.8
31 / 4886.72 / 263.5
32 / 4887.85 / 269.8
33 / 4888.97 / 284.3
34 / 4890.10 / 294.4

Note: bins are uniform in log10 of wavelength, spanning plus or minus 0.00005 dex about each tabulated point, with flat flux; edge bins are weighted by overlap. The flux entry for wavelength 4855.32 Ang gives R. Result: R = 242.9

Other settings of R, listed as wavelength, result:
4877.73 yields 303.7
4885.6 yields 267.8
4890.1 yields 294.4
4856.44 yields 251.2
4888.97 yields 284.3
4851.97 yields 286.6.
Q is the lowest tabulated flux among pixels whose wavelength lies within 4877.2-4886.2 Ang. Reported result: 267.8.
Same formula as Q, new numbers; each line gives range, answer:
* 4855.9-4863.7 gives 251.2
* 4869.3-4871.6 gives 250.5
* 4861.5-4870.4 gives 253.8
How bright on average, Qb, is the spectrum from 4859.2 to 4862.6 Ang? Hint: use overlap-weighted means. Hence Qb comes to 274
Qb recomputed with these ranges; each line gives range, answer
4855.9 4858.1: 259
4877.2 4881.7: 307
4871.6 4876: 257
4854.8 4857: 247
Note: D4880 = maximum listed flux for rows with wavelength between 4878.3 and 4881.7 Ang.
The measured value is 308.7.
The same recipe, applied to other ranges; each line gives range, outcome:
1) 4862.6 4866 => 264.2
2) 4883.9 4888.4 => 279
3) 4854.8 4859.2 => 275.2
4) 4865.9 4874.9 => 273.6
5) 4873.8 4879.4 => 306.4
